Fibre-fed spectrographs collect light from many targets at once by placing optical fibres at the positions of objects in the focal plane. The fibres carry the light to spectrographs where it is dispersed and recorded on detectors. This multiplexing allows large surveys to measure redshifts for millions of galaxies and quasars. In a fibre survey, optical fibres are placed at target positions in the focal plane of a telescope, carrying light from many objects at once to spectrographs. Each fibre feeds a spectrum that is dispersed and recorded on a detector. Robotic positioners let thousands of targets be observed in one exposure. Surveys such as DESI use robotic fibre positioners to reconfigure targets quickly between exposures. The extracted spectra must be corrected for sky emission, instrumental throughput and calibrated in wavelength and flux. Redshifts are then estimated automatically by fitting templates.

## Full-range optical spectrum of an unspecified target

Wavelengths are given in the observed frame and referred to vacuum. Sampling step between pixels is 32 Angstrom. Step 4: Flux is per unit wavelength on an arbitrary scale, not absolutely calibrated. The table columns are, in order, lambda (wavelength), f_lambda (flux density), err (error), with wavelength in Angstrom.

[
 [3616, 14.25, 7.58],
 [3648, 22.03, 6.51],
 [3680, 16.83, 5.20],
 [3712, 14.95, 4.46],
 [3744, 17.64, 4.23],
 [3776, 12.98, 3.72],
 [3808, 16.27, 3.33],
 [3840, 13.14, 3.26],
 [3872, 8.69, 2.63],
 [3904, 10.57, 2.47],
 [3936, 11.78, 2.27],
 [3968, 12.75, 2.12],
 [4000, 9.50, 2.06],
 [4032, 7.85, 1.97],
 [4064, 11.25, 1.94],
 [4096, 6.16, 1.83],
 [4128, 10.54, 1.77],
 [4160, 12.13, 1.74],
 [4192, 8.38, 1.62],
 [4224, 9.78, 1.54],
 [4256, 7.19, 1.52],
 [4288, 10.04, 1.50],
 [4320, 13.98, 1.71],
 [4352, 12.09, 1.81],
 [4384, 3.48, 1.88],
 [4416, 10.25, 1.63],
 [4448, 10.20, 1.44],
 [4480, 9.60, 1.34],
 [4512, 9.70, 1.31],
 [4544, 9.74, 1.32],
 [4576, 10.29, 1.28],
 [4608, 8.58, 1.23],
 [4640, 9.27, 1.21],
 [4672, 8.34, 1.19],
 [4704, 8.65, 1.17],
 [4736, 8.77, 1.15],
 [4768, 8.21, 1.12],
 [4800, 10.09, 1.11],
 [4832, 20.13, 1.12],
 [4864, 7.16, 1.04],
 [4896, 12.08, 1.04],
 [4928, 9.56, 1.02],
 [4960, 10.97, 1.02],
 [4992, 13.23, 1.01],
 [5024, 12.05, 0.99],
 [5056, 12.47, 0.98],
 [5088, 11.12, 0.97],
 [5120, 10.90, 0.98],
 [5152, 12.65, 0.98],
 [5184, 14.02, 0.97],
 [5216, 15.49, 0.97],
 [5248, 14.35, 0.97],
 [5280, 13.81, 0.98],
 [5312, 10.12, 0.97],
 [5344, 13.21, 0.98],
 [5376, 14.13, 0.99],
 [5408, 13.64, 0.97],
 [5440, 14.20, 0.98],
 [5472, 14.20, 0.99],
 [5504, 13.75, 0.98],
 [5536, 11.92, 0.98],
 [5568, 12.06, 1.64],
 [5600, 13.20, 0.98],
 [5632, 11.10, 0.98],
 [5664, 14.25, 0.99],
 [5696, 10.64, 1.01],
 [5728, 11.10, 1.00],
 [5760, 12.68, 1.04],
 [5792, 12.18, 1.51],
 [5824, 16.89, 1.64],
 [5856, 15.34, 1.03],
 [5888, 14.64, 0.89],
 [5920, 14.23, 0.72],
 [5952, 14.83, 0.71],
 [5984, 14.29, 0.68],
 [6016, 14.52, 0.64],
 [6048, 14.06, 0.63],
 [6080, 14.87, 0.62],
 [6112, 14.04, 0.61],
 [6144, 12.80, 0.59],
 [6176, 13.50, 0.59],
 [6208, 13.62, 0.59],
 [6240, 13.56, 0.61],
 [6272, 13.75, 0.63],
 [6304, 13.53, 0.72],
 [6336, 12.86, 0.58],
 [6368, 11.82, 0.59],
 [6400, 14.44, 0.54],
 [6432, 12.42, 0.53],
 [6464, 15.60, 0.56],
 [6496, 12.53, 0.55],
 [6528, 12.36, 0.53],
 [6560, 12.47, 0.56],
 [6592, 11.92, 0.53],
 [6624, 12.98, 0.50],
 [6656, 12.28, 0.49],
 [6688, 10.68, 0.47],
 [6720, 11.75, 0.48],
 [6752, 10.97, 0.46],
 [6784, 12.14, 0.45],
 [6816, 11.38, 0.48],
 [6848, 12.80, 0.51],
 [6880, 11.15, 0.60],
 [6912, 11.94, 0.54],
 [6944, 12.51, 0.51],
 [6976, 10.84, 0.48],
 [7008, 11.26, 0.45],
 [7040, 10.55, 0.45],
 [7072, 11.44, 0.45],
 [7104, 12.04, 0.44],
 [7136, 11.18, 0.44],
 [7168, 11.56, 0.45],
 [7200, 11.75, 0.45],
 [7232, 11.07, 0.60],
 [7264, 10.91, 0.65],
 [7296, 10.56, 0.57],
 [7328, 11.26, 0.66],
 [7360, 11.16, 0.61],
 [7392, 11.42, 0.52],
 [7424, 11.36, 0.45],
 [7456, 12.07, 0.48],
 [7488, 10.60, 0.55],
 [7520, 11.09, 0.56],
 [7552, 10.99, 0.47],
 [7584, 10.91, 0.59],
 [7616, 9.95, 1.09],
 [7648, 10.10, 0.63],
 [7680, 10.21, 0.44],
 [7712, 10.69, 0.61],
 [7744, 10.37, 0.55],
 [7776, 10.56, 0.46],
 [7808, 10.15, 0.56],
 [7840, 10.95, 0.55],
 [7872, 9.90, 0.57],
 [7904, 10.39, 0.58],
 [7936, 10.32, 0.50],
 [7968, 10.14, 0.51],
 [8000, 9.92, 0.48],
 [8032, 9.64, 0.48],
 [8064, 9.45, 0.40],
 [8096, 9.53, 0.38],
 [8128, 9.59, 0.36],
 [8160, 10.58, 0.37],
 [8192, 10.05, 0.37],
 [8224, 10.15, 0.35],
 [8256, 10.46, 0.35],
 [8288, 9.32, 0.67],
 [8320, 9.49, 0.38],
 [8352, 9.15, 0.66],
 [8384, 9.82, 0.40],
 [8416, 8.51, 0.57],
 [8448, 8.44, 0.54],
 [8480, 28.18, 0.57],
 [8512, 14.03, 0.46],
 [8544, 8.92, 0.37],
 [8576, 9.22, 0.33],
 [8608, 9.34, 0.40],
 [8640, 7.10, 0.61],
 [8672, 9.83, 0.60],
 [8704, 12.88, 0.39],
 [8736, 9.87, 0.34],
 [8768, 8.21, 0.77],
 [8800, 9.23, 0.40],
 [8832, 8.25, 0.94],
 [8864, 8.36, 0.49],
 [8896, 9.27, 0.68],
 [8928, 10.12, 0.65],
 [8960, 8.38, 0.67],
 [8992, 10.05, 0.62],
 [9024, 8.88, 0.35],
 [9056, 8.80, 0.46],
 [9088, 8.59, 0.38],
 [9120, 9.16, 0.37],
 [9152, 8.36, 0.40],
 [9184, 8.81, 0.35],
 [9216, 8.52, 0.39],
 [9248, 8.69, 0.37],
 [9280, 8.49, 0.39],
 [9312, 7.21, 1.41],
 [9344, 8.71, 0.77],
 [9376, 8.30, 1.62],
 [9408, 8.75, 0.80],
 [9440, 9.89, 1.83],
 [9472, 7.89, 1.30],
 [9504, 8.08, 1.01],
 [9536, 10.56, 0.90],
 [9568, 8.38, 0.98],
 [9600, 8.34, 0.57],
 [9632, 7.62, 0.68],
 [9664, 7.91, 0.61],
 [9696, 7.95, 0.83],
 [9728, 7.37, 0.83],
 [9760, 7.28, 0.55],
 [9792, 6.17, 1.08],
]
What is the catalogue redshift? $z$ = 0.29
